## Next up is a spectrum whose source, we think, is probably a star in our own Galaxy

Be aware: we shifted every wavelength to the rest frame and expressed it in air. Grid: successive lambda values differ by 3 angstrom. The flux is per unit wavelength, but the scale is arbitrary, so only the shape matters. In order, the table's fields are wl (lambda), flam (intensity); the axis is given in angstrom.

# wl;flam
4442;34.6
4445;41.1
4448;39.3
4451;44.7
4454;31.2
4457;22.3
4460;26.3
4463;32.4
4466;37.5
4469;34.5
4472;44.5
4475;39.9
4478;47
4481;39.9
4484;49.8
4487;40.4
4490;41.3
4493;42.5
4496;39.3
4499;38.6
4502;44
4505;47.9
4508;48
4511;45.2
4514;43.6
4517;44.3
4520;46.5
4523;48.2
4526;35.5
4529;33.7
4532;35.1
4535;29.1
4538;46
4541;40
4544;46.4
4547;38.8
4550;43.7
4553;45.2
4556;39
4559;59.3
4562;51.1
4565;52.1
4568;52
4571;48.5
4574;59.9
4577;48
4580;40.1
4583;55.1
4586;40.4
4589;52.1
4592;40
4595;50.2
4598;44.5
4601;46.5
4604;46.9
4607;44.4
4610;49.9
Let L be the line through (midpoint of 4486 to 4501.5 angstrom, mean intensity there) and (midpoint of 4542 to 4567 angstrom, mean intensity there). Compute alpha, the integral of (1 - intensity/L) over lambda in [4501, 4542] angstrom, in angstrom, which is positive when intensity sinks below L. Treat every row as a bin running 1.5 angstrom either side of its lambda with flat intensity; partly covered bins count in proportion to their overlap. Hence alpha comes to 1.36 angstrom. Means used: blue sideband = 40.7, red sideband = 46.9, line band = 41.9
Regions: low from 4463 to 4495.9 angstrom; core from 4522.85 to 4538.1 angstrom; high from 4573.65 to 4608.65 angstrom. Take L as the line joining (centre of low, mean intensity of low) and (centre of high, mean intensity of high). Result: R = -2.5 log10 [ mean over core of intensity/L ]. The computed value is 0.20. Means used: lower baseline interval 41.2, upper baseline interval 46.9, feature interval 36.3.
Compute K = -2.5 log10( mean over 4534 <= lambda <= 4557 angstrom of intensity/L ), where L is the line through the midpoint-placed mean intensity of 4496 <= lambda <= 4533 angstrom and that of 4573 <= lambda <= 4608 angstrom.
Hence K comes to 0.08 mag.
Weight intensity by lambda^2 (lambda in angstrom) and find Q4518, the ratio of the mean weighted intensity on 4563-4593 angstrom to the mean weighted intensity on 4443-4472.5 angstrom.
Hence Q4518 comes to 1.47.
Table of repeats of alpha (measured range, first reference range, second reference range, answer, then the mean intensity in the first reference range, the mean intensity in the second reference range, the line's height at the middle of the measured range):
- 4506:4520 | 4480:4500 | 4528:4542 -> -2.24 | 41.8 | 36.8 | 39.2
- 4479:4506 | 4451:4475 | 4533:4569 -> -3.62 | 33.9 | 45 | 37.6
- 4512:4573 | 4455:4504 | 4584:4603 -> -1.82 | 38.8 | 45.9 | 42.7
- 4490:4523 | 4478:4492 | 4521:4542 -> -2.51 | 43.3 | 38.4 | 41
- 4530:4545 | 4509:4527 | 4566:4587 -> 2.32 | 44.2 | 49.4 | 46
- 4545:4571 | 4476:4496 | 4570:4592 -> -0.23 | 43.1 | 48.5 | 47.2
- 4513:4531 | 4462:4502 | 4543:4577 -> 1.24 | 40.8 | 48.7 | 44.9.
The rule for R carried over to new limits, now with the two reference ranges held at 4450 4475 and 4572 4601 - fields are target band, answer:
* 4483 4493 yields -0.17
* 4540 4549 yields 0.03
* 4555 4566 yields -0.13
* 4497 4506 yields -0.12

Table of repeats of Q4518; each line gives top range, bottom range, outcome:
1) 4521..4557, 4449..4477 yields 1.18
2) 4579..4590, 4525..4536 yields 1.44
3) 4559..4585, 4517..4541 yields 1.32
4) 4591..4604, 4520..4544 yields 1.20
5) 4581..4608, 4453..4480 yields 1.40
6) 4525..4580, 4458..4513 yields 1.12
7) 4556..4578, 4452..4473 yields 1.67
